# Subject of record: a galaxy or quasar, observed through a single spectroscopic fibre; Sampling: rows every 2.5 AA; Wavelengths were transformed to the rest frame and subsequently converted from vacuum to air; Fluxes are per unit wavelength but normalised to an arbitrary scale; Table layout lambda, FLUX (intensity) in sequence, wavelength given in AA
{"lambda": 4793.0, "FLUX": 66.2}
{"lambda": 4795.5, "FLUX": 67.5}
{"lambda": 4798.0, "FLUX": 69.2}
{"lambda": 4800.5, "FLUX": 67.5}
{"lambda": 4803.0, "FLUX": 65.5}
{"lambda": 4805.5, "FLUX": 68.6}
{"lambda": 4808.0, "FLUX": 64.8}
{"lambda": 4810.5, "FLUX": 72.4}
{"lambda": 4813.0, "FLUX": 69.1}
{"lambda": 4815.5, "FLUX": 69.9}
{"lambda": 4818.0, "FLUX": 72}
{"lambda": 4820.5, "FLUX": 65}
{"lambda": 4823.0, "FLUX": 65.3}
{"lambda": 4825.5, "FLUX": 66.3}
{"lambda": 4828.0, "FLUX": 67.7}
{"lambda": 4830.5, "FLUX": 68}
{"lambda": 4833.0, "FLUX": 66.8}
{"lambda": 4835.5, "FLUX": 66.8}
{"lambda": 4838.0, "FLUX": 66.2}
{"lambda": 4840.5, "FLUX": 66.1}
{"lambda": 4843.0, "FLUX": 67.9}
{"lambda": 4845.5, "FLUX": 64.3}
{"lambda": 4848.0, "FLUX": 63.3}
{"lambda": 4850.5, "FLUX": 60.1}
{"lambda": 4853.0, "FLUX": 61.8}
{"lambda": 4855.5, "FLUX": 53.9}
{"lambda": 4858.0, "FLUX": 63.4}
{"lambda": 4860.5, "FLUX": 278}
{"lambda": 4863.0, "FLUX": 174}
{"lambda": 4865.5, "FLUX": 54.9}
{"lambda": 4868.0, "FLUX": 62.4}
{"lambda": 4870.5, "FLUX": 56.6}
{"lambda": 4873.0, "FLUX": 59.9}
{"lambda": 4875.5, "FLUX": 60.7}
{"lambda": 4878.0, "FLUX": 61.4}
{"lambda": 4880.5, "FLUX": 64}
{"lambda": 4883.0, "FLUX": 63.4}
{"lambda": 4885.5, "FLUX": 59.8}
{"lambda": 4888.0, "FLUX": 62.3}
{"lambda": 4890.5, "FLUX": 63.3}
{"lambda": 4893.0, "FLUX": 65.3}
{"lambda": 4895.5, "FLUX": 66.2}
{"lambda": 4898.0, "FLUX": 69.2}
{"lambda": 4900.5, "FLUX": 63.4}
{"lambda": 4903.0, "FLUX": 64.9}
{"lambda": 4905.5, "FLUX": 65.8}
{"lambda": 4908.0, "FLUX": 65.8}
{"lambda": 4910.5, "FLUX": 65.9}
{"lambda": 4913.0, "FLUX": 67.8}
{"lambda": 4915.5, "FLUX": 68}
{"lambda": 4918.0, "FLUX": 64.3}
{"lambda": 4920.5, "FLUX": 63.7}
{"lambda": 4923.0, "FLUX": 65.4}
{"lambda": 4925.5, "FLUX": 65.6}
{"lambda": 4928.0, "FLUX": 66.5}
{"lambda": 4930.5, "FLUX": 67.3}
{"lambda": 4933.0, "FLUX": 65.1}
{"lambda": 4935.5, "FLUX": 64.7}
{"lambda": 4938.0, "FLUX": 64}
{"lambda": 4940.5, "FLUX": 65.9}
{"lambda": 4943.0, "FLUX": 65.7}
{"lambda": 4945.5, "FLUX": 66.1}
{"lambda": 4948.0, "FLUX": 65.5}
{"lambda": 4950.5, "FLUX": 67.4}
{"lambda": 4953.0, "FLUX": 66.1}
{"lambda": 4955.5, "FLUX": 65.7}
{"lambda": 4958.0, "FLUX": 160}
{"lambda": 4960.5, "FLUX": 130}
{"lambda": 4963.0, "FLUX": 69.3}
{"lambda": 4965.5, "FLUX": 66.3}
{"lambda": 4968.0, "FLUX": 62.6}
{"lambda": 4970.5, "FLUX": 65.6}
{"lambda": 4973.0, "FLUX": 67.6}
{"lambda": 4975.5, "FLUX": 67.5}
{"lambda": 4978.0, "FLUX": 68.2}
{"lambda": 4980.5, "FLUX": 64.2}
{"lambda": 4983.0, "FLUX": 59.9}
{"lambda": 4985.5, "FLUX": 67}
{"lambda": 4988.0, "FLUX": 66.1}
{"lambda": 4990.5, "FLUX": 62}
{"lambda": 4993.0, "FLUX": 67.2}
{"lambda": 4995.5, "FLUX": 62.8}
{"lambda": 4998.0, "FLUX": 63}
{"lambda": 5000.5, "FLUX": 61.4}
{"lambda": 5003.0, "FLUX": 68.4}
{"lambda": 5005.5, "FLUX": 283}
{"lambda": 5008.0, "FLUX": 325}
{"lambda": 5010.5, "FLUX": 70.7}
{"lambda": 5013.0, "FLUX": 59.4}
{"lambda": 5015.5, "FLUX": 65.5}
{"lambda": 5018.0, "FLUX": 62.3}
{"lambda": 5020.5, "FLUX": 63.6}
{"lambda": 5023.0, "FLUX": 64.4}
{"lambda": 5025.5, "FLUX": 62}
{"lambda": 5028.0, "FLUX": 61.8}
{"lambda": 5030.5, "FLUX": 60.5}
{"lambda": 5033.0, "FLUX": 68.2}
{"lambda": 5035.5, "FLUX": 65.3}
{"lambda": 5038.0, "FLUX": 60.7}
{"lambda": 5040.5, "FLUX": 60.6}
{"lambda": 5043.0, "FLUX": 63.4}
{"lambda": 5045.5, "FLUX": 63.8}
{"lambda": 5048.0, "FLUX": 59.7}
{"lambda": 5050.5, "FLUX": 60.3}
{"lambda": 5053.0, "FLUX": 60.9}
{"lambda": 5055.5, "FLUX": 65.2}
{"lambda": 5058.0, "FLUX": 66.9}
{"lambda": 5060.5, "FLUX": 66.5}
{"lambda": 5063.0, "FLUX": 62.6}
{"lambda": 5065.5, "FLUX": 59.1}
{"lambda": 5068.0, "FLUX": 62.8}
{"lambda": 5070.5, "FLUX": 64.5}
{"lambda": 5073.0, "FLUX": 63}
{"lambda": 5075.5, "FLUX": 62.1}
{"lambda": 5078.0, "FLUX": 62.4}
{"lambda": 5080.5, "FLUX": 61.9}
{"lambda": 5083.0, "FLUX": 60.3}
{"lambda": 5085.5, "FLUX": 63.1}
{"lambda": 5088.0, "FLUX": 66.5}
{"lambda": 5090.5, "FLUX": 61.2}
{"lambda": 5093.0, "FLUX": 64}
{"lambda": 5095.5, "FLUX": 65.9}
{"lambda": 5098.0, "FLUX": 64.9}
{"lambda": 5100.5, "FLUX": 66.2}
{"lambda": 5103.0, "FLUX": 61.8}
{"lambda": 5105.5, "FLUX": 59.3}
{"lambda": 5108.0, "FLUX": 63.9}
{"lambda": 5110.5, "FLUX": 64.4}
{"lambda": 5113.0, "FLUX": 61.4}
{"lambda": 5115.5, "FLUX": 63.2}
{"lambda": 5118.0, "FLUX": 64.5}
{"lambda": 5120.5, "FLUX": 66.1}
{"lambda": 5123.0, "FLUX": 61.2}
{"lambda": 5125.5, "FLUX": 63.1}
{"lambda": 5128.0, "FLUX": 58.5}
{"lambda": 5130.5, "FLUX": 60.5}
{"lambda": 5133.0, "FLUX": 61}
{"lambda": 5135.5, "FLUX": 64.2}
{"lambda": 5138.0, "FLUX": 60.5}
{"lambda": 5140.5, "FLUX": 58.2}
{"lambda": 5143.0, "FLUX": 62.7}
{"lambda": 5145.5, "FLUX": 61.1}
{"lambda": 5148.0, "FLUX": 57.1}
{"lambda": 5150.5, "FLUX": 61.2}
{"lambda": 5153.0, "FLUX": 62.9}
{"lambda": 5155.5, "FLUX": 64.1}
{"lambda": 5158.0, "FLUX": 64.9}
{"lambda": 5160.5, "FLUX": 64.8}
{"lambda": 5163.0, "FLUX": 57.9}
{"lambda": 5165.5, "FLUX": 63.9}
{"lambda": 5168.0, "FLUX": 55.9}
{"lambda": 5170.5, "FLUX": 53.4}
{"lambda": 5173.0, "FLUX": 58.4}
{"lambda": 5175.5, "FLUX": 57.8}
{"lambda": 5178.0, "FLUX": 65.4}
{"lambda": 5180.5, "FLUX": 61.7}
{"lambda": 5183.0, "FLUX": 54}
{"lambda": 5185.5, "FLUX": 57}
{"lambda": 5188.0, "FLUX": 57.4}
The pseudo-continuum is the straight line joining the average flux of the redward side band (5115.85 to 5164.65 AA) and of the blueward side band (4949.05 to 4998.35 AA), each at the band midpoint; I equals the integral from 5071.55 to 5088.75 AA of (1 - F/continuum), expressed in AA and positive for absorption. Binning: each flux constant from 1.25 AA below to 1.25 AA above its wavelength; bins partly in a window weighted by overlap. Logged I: 0.9 AA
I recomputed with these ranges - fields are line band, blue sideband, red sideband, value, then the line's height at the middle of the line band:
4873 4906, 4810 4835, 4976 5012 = 6.7 AA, 79.9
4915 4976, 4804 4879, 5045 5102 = -2.2 AA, 69.9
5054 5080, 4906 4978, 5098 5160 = 0.8 AA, 65.3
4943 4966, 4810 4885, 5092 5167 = -4.4 AA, 70.2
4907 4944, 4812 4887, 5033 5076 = 2.4 AA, 70.3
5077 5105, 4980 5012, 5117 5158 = 4.3 AA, 75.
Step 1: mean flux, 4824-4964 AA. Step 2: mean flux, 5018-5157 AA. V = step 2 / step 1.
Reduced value 0.9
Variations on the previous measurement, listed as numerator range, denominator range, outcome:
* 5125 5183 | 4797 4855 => 0.91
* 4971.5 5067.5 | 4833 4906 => 1.03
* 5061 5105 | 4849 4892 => 0.79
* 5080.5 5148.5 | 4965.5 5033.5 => 0.76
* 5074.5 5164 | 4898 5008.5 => 0.80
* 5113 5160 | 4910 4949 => 0.94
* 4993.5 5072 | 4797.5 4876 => 1.05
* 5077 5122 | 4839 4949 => 0.89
